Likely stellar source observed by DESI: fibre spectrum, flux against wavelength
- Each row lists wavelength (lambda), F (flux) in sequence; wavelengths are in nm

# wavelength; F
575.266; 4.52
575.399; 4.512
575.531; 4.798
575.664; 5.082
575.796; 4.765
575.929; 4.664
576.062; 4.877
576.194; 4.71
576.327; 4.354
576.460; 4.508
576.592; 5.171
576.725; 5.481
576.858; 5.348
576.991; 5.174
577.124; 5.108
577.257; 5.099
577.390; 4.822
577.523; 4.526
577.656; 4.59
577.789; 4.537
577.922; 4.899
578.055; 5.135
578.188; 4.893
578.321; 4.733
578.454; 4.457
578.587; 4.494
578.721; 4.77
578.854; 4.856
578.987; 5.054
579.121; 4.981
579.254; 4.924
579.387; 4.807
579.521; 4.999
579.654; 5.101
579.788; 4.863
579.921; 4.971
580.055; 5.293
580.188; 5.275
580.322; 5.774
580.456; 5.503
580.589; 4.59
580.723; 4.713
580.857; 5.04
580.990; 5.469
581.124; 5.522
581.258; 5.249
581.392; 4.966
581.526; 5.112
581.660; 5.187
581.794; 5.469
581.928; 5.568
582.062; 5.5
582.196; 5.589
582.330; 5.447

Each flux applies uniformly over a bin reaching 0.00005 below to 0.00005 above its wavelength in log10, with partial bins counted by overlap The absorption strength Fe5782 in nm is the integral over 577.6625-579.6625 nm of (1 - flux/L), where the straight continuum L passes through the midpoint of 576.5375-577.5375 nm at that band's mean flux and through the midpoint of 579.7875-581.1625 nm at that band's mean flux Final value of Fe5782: 0.13 nm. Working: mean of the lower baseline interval 5.11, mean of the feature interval 4.83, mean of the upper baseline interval 5.19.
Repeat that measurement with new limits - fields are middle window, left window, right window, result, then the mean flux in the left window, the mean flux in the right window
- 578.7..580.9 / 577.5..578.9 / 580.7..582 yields -0.021 nm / 4.72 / 5.25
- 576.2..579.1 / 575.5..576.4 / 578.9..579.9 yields -0.004 nm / 4.74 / 4.96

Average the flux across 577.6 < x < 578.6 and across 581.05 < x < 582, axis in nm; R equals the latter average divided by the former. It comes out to 1.12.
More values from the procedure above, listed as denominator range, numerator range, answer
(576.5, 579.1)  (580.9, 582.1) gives 1.09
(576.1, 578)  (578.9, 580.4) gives 1.04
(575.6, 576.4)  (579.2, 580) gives 1.04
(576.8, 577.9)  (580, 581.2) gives 1.07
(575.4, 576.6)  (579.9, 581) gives 1.09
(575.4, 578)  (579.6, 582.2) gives 1.08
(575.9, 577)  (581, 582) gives 1.08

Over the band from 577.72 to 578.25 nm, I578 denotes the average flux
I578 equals 4.87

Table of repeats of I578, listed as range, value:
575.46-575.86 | 4.88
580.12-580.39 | 5.52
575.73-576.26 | 4.76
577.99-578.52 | 4.81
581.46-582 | 5.33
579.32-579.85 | 4.94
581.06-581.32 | 5.38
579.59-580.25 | 5.1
